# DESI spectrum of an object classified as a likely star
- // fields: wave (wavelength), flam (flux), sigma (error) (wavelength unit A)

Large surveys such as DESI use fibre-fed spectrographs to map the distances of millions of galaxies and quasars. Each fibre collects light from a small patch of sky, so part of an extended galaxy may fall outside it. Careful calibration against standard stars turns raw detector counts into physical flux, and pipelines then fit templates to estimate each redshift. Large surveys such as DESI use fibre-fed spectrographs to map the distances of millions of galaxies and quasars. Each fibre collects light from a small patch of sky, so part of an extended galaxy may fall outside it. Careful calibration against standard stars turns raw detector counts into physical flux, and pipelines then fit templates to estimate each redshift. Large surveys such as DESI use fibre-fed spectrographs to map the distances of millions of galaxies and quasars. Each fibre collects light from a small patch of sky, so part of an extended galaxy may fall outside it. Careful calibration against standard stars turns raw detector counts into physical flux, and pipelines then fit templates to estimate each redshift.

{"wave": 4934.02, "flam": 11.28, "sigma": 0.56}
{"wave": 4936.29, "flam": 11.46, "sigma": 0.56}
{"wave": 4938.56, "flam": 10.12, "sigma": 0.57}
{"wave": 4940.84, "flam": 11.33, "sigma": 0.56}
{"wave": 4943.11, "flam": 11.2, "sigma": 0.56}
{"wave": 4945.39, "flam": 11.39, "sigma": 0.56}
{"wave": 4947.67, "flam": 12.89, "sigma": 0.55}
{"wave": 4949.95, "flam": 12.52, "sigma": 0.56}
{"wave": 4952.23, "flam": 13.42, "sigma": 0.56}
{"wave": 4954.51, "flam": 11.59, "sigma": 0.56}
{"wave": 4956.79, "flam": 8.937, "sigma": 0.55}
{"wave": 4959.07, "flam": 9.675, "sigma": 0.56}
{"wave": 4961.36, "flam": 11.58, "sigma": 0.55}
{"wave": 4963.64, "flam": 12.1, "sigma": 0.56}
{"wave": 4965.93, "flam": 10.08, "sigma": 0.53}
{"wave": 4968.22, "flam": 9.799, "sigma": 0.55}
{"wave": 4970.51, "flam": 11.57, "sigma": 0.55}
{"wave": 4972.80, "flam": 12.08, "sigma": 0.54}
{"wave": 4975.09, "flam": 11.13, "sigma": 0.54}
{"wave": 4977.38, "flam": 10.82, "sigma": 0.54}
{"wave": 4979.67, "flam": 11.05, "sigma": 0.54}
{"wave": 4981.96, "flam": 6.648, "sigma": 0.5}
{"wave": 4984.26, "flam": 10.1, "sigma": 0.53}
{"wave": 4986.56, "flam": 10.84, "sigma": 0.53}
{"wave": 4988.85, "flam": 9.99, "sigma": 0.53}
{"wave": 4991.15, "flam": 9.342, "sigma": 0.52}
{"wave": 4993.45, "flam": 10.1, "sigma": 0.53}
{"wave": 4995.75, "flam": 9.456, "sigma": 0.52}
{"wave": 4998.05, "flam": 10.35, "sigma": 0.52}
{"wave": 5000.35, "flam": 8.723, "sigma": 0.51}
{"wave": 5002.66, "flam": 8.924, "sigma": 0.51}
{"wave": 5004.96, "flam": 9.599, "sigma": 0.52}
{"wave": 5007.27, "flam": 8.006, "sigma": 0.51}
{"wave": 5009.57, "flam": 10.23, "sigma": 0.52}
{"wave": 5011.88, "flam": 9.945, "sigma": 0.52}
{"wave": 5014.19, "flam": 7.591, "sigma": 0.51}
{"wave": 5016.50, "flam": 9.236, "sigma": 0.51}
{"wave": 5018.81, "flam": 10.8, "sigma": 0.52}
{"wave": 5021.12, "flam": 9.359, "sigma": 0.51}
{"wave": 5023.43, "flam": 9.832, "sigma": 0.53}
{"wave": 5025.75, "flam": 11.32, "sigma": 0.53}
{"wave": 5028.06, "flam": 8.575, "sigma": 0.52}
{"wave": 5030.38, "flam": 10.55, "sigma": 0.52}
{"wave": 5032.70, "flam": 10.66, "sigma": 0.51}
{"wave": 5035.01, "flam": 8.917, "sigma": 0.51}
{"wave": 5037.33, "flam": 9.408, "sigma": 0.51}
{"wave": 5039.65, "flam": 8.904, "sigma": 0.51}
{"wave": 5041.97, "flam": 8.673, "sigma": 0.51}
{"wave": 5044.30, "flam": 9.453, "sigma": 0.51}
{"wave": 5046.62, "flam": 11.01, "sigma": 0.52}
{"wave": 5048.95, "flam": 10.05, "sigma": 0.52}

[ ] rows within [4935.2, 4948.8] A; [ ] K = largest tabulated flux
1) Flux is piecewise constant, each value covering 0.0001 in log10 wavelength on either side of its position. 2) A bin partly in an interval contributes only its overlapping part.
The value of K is 12.89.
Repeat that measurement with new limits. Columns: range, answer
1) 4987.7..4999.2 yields 10.35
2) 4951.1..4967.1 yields 13.42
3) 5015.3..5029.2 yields 11.32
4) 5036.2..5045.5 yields 9.453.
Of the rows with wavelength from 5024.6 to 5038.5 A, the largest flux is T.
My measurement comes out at 11.32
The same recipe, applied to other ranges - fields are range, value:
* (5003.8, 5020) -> 10.8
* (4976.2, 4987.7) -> 11.05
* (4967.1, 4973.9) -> 12.08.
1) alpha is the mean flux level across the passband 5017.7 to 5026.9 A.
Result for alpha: 10.3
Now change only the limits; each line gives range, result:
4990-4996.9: 9.63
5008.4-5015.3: 9.26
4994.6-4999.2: 9.91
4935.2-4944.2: 11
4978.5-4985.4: 9.27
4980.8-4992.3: 9.39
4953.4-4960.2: 10.1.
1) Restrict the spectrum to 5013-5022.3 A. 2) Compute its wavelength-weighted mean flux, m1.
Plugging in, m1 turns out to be 9.25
